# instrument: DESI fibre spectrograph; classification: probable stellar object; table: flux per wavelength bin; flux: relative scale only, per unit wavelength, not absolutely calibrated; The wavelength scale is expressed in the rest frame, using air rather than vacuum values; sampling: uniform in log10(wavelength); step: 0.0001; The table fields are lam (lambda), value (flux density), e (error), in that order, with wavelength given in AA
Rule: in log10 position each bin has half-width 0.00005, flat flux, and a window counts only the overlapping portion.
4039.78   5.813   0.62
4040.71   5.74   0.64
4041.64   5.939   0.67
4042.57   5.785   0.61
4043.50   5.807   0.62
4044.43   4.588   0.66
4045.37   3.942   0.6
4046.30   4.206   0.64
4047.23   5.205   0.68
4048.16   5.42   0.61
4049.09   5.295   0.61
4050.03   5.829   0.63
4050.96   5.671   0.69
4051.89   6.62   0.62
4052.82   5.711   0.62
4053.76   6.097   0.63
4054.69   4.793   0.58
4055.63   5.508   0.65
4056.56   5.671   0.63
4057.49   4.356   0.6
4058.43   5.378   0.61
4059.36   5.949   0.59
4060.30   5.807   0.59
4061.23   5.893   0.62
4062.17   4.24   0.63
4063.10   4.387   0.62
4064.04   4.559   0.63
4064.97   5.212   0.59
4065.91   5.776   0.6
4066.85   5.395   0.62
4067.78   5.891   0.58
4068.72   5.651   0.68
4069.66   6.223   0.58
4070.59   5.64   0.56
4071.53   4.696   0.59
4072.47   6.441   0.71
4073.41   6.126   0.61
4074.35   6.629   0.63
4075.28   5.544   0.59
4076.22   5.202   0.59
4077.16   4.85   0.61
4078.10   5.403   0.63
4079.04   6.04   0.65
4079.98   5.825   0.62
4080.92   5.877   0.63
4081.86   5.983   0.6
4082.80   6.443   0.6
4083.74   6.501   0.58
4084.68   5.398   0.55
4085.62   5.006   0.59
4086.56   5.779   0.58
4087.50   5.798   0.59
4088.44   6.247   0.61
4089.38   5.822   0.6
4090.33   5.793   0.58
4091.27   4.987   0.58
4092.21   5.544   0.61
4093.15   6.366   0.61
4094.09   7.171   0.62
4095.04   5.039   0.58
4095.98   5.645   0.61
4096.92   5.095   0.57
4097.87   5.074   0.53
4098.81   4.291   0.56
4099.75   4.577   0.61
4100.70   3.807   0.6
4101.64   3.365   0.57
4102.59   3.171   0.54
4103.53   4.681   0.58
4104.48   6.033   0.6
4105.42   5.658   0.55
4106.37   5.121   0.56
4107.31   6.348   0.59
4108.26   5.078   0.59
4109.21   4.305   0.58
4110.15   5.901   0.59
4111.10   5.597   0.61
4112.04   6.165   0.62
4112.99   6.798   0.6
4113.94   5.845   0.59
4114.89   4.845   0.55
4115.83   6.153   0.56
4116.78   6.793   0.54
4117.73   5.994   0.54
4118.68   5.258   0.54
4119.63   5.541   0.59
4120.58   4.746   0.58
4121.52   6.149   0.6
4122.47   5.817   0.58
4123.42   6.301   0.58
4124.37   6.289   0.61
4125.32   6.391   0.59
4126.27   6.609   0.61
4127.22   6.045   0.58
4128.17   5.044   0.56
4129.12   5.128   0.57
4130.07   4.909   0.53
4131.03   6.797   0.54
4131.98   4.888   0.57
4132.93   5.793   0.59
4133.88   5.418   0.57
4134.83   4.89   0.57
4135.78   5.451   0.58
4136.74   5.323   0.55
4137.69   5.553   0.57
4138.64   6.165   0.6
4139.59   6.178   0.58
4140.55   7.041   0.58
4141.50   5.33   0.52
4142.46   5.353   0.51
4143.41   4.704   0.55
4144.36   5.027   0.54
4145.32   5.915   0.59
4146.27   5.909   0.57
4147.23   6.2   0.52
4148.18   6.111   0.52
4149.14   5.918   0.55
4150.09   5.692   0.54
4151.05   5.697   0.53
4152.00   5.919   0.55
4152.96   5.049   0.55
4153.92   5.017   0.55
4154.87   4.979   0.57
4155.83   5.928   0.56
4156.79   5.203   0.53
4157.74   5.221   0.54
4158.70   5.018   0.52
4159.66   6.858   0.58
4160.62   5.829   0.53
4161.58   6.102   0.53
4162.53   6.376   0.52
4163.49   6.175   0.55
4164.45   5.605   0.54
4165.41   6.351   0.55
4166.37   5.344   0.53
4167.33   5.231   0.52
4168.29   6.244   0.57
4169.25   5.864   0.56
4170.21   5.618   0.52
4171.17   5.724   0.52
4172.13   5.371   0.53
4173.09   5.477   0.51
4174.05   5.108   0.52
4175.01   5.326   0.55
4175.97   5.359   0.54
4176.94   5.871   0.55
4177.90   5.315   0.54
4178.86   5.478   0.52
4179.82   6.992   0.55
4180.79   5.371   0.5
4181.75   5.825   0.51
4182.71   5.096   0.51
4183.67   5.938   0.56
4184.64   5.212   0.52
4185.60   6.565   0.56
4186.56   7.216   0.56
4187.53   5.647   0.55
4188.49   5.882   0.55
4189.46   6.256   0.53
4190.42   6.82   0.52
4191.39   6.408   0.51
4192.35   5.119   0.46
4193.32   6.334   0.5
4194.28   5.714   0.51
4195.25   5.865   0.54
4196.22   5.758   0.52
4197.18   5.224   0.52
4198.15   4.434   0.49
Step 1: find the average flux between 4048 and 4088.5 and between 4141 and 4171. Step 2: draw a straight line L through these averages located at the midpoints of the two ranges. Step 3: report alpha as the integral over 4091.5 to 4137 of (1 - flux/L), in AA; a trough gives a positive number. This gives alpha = 1.3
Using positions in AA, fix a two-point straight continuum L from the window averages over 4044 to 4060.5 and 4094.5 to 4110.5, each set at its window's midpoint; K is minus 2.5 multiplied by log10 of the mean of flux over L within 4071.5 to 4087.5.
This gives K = -0.14 mag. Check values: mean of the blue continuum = 5.33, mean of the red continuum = 4.89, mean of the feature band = 5.78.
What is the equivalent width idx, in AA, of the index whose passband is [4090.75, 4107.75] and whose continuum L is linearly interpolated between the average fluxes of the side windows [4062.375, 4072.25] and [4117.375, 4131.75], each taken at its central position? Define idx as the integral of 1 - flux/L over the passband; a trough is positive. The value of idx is 1.5 AA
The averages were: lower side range 5.34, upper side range 5.78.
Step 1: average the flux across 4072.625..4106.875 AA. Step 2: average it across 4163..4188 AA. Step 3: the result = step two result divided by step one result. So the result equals 1.1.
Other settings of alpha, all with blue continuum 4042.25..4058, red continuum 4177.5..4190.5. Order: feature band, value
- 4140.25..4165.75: 0.4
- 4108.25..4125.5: -0.5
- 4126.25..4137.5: 0.4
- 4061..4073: 0.0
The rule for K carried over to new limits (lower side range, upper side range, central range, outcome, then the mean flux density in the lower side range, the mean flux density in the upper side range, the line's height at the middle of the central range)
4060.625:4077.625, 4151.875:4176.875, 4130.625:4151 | -0.02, 5.47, 5.62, 5.59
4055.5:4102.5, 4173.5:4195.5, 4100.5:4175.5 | 0.01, 5.46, 5.86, 5.68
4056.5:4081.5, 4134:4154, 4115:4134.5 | -0.03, 5.51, 5.65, 5.61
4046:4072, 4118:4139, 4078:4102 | 0.00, 5.4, 5.66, 5.52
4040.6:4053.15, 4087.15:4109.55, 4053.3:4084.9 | -0.05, 5.4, 5.21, 5.32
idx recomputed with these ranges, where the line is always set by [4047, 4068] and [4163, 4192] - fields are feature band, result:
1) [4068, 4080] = -0.5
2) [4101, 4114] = 0.8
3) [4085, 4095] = -0.5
